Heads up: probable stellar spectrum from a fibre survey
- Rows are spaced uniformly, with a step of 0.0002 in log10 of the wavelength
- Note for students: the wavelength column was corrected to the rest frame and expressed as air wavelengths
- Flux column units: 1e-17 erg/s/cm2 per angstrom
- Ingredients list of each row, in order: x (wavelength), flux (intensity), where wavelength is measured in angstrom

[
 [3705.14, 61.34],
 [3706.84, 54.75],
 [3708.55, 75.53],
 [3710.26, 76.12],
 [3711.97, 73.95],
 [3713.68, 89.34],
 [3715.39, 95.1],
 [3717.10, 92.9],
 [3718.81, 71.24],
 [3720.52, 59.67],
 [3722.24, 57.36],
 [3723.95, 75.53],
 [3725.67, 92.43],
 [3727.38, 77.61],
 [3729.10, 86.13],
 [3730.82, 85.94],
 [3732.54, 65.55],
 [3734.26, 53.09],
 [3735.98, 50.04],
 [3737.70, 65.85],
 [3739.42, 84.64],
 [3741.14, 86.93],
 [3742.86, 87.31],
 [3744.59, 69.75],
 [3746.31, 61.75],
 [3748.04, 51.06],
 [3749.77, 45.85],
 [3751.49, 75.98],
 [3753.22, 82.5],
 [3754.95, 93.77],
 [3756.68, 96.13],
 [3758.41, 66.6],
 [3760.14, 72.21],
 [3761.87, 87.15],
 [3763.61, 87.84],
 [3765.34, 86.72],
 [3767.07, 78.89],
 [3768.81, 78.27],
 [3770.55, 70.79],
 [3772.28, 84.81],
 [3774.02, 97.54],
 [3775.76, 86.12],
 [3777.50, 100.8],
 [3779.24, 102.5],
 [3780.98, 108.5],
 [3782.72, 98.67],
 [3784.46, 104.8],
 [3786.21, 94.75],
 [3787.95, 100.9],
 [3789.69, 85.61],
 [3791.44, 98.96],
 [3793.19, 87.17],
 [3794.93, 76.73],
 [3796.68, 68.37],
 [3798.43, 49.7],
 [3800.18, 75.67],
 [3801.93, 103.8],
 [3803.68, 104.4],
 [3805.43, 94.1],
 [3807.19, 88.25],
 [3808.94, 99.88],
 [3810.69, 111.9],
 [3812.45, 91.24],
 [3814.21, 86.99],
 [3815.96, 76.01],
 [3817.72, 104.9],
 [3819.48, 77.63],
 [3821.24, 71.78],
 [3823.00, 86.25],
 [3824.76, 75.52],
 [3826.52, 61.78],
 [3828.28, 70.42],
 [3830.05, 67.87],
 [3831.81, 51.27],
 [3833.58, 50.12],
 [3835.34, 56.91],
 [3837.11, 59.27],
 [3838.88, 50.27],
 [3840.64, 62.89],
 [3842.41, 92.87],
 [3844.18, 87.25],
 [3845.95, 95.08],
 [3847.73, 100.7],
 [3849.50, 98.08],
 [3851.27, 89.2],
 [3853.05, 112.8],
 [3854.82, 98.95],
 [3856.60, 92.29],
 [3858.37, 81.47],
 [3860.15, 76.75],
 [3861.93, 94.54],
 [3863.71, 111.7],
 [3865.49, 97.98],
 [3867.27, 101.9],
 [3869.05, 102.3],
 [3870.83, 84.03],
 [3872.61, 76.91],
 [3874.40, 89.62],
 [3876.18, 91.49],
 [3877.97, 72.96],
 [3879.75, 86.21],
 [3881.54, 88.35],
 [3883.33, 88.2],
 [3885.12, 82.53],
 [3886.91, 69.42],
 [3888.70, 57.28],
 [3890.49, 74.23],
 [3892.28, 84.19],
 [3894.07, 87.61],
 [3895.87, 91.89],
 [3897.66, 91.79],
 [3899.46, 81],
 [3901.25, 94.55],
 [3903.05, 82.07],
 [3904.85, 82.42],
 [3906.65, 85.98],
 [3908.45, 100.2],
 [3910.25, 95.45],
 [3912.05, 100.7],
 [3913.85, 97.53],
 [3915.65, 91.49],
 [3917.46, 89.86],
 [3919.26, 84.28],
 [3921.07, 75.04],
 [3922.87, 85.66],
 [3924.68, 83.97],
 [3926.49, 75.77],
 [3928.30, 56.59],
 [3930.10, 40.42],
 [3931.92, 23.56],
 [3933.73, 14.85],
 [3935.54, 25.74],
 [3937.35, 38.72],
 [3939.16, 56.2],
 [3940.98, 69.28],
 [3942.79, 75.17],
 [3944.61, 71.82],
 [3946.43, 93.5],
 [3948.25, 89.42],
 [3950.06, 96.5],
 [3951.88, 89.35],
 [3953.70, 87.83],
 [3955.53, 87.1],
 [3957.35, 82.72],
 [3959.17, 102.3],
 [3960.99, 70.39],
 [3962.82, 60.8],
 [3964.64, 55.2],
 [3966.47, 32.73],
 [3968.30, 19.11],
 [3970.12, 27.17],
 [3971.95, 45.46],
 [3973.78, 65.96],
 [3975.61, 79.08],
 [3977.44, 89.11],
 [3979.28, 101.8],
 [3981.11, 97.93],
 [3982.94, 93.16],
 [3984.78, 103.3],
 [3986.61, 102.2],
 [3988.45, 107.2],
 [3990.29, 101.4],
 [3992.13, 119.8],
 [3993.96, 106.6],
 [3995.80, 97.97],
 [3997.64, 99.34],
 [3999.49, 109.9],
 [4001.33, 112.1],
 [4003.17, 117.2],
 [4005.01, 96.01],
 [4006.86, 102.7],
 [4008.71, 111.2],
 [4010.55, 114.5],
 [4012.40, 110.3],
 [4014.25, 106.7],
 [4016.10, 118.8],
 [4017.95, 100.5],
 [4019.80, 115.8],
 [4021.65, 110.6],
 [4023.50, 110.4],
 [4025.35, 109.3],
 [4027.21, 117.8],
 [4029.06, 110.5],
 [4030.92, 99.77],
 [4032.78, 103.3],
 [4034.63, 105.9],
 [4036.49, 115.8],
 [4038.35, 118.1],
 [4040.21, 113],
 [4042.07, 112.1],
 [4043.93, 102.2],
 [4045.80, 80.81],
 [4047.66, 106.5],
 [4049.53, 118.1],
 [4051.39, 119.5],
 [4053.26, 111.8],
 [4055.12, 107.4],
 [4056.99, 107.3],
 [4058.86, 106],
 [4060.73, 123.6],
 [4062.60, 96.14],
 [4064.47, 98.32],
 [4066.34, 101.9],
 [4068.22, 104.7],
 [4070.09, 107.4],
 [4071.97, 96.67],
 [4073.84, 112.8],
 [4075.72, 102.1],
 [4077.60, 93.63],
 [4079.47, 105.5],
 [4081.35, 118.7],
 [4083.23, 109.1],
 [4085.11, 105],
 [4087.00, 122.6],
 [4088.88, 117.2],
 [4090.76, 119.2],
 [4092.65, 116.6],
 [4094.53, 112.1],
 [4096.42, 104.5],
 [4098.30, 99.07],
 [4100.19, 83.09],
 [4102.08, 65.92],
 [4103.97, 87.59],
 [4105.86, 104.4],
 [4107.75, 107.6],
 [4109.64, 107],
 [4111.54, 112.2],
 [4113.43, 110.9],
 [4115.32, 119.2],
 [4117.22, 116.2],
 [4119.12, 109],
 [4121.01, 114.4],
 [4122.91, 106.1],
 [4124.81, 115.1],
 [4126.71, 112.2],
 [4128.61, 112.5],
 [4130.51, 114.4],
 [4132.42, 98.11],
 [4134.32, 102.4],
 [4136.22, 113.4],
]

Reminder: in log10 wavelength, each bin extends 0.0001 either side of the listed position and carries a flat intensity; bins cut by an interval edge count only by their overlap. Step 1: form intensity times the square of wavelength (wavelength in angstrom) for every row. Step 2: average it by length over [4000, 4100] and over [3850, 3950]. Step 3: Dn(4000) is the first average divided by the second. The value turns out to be 1.45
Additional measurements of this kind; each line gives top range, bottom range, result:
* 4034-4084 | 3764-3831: 1.41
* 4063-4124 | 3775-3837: 1.45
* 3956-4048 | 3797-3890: 1.25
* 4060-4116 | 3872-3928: 1.36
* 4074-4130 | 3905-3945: 1.68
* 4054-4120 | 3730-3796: 1.53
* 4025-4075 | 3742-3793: 1.47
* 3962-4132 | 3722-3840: 1.46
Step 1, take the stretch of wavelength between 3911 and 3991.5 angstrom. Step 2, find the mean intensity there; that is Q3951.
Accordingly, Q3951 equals 73.8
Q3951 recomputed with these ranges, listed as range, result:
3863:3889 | 87.2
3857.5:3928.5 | 86.4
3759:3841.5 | 82.6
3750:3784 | 86.6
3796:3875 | 84.1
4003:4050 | 109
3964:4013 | 89.7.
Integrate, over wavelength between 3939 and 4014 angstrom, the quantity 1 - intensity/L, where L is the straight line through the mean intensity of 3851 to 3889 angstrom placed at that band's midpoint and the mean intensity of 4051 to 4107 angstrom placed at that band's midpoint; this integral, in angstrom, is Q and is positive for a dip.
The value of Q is 7.91 angstrom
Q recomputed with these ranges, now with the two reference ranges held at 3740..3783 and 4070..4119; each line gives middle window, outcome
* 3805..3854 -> 3.4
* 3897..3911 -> 0.5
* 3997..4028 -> -2.9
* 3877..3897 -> 2.4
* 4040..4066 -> -1.0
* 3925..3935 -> 5.3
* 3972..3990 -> 1.2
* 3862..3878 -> -0.6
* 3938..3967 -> 5.8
